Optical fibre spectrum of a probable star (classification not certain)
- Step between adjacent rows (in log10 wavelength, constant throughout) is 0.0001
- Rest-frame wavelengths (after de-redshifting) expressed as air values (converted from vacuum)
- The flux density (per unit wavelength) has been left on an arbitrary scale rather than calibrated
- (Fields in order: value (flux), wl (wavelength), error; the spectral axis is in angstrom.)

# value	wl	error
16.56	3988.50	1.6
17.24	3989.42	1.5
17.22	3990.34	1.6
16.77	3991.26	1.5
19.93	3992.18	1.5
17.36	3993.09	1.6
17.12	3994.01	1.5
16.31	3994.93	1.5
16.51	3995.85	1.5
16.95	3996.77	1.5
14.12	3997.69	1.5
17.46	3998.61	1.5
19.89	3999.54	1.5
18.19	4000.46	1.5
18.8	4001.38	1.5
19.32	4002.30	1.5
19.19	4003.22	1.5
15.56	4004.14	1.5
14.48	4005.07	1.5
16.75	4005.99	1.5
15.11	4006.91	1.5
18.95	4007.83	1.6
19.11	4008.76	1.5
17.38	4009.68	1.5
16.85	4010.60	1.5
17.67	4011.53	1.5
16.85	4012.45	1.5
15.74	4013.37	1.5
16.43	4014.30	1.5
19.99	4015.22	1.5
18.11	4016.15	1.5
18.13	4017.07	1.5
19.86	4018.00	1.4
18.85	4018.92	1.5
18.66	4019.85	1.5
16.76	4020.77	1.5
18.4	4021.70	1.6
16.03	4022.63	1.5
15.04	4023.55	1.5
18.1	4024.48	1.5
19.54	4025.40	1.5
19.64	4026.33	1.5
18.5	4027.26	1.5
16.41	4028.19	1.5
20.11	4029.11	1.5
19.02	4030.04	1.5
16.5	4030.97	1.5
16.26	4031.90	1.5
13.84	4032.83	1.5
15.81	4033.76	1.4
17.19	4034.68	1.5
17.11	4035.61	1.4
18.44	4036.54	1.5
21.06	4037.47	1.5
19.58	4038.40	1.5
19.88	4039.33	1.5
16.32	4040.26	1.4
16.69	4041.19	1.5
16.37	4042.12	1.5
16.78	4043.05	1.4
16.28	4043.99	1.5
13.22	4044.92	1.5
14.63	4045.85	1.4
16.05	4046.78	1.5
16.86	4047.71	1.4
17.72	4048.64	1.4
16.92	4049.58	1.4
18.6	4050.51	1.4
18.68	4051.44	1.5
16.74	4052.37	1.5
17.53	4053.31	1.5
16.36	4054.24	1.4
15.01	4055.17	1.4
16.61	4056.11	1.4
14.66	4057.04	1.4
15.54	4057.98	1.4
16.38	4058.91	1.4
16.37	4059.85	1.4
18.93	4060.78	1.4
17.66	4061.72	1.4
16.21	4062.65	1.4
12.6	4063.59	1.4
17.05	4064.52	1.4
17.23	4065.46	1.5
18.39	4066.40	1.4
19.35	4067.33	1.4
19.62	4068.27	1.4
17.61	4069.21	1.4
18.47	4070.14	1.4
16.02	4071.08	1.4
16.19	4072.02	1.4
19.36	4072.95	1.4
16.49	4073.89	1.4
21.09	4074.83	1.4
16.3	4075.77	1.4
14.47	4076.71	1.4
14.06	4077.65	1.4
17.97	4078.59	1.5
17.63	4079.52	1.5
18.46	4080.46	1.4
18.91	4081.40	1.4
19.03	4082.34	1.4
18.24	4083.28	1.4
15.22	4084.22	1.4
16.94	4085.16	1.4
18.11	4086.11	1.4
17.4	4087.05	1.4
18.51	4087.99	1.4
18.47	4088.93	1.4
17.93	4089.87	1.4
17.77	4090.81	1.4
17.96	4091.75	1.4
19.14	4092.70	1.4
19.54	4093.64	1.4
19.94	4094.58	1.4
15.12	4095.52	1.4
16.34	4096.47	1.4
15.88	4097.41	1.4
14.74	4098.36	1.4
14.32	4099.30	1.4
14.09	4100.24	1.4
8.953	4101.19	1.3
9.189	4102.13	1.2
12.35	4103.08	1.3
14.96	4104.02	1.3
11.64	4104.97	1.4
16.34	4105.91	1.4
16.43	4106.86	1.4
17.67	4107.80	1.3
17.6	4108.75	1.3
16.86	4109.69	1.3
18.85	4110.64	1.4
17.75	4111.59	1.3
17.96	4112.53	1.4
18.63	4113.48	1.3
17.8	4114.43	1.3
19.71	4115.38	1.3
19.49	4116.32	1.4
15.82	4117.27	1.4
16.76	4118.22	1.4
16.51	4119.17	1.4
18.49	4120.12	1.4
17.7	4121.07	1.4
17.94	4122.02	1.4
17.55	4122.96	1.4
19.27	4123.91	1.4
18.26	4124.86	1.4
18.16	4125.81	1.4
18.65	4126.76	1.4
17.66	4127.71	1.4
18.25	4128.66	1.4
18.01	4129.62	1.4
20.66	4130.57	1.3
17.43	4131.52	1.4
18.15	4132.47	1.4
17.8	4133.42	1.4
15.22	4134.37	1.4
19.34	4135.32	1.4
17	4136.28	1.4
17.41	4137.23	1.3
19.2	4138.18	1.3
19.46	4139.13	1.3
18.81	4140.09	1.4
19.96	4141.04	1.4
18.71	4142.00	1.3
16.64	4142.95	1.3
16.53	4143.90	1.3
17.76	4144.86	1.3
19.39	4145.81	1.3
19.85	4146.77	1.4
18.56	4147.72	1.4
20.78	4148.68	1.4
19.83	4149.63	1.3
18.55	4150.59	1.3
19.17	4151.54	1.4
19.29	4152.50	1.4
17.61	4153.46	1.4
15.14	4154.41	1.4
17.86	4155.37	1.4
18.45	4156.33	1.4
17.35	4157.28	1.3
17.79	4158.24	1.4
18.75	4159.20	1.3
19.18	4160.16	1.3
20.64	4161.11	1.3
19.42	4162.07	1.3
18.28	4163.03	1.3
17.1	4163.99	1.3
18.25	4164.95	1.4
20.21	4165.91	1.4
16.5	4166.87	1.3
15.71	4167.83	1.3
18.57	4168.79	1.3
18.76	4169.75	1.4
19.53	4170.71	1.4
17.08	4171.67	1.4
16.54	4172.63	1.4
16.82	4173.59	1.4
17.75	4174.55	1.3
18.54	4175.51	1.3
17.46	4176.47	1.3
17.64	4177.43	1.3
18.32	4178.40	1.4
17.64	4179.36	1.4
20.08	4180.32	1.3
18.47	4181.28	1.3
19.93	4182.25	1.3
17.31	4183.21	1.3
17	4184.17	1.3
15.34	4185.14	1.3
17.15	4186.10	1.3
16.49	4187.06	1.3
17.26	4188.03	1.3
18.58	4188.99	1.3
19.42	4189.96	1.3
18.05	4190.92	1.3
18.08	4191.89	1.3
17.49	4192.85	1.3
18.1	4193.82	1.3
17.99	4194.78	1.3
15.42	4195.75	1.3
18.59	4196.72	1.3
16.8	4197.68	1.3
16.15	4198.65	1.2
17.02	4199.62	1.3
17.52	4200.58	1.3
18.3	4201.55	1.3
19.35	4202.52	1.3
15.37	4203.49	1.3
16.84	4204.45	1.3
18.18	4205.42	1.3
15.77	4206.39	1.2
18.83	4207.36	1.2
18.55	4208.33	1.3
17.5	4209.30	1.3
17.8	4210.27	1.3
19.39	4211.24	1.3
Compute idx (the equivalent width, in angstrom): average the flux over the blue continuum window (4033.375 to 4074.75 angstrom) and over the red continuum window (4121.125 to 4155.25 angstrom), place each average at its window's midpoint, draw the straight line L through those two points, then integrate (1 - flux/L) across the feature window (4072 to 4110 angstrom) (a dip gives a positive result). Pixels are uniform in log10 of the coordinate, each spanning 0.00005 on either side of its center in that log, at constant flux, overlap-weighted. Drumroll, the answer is 2.4 angstrom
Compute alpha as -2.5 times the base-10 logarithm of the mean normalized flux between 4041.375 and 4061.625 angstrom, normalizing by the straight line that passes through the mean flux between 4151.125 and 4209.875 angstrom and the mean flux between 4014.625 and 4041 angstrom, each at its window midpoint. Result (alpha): 0.09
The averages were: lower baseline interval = 18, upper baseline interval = 17.8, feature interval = 16.5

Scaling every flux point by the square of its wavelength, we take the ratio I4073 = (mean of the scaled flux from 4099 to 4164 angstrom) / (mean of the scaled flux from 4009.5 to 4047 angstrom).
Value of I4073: 1.1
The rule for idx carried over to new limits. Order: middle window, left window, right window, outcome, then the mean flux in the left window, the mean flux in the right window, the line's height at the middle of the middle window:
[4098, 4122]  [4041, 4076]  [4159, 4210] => 1.7 angstrom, 16.9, 17.8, 17.3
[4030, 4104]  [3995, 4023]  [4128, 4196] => 3.9 angstrom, 17.5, 18.1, 17.8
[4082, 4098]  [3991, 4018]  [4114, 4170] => 0.2 angstrom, 17.5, 18.3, 18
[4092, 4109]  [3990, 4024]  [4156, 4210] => 2.3 angstrom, 17.5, 17.8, 17.7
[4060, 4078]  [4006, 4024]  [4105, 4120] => 0.3 angstrom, 17.6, 17.5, 17.5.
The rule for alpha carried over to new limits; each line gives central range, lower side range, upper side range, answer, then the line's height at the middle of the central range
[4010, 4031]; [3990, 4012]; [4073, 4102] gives -0.04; 17.3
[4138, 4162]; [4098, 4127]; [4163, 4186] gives -0.08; 17.3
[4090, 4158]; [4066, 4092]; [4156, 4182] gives 0.03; 18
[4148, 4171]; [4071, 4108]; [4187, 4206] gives -0.08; 17.2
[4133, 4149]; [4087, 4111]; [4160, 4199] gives -0.08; 17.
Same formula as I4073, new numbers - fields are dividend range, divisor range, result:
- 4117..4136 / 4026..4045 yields 1.07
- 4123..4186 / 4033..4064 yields 1.14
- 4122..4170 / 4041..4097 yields 1.11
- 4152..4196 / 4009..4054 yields 1.10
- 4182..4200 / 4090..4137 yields 1.07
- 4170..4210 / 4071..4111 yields 1.12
